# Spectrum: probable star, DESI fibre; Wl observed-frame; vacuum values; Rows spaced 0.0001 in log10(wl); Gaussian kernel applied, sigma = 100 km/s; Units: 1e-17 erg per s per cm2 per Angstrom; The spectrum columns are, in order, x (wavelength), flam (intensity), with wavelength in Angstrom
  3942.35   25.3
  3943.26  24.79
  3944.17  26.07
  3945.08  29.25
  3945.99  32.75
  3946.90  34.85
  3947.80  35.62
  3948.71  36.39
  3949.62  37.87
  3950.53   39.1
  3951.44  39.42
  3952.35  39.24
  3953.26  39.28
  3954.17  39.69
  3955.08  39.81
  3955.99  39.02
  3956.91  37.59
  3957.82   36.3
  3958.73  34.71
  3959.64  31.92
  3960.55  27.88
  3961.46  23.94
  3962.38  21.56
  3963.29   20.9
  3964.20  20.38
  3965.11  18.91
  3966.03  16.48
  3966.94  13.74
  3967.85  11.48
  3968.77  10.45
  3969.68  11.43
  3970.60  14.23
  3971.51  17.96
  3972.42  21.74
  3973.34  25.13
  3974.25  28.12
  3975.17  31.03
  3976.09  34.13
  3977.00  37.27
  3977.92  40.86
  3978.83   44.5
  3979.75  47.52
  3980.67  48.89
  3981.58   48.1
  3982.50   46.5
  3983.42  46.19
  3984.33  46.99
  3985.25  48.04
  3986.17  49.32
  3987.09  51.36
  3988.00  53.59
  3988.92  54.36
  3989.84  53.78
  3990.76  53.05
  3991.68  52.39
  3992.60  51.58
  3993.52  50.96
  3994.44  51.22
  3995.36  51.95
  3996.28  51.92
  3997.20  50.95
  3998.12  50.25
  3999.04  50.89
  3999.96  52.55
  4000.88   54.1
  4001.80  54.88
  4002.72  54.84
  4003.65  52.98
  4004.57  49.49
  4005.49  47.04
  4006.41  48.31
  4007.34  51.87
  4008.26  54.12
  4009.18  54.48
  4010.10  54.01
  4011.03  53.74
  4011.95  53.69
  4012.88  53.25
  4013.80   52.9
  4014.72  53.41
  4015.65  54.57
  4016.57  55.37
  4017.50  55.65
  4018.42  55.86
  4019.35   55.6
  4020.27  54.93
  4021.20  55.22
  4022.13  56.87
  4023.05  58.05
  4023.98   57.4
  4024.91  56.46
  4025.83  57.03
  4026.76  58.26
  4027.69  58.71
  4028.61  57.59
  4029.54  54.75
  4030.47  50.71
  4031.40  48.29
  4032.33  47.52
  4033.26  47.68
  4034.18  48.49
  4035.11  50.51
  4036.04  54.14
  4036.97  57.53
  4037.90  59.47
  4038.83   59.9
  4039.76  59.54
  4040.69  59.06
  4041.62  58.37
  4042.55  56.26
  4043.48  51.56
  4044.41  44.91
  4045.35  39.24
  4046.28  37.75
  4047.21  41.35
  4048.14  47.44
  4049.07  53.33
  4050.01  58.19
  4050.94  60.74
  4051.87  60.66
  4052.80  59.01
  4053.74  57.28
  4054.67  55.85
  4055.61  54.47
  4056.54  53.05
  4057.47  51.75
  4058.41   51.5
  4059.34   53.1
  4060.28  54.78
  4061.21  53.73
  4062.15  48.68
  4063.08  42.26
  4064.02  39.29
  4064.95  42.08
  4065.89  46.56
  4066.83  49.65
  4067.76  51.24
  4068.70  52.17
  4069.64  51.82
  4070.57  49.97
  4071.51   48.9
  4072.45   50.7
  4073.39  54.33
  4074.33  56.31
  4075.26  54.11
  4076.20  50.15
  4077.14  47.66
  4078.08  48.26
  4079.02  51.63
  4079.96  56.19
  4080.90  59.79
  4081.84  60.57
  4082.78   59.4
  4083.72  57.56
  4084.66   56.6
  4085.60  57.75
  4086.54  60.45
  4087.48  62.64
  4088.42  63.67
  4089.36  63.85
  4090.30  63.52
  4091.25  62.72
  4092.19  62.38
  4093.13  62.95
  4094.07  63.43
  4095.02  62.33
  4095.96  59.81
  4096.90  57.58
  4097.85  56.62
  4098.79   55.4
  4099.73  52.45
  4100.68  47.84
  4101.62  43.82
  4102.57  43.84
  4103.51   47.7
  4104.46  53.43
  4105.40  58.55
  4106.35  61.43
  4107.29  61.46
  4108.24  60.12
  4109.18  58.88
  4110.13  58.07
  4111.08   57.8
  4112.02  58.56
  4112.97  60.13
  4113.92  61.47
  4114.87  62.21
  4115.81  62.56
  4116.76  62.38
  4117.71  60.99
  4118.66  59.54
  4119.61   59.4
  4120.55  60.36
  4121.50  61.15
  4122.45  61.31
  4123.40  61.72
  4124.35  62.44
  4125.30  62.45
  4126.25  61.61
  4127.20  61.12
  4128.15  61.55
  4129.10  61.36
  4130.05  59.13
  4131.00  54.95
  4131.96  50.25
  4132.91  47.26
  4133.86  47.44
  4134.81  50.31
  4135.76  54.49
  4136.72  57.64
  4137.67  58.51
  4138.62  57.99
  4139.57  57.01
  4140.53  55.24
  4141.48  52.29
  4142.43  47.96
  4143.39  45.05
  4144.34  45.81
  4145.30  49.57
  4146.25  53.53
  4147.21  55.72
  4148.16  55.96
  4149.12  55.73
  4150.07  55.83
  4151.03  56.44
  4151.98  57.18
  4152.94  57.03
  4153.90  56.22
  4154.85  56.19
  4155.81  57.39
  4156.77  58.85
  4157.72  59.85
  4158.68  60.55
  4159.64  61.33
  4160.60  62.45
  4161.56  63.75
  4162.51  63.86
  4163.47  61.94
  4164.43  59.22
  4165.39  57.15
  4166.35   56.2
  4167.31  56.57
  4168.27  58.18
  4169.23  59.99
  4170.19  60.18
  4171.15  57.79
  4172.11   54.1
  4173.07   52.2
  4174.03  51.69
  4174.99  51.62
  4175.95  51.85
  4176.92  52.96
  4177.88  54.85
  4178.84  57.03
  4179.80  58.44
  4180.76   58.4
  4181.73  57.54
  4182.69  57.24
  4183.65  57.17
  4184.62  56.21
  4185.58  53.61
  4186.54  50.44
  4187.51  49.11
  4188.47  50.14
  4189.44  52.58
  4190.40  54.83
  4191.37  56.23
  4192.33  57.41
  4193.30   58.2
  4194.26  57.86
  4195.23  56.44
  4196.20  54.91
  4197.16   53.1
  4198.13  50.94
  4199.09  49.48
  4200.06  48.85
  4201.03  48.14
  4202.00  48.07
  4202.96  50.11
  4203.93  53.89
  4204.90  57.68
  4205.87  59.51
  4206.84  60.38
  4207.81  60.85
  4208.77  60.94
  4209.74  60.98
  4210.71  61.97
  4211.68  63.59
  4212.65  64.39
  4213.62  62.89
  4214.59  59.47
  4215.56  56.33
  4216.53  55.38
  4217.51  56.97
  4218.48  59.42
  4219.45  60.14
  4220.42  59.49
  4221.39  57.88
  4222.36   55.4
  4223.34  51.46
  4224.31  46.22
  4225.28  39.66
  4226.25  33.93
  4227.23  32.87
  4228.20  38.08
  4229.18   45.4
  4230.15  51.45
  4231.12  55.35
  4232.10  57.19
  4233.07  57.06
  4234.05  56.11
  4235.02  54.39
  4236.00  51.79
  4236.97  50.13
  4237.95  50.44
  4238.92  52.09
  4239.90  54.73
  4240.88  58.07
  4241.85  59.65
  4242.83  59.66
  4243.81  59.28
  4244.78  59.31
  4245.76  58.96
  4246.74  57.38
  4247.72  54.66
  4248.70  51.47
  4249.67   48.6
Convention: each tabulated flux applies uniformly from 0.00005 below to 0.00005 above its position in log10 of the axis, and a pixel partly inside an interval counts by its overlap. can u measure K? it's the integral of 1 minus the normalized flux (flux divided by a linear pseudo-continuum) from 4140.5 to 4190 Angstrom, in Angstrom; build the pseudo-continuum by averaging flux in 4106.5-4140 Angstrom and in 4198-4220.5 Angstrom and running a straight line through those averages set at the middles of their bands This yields 1.88 Angstrom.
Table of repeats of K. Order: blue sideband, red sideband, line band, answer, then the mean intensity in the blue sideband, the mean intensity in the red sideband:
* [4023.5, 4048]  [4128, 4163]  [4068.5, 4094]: -1.3 Angstrom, 52.7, 55.7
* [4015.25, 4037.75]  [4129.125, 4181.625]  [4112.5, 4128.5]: -1.7 Angstrom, 54.5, 55.8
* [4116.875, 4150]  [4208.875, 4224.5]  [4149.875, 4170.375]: -0.7 Angstrom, 56.1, 58.5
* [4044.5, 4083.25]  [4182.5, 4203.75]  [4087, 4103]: -1.9 Angstrom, 51.5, 53.2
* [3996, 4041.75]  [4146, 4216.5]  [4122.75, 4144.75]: 0.2 Angstrom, 54.1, 56.6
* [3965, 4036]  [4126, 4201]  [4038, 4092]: -3.7 Angstrom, 46.7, 55.5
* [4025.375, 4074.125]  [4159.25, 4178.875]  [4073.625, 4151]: -2.9 Angstrom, 52.1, 57.4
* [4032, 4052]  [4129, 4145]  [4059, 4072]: 0.9 Angstrom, 52.3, 52.8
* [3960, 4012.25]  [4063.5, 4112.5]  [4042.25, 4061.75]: -0.7 Angstrom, 41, 55.3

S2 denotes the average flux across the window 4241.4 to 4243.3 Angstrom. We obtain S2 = 59.6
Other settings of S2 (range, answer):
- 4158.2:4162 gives 61.9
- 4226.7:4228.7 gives 35.3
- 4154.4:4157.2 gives 57.3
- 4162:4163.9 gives 63.2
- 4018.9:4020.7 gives 55.4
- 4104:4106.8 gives 57.8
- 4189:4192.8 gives 55.4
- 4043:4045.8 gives 45.2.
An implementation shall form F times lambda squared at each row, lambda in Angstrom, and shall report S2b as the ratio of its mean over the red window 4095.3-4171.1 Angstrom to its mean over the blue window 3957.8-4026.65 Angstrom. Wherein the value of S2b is 1.4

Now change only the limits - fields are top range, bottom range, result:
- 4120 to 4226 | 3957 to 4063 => 1.29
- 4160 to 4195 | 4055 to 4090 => 1.11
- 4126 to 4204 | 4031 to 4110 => 1.07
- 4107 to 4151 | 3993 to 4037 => 1.13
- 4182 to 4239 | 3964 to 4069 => 1.23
